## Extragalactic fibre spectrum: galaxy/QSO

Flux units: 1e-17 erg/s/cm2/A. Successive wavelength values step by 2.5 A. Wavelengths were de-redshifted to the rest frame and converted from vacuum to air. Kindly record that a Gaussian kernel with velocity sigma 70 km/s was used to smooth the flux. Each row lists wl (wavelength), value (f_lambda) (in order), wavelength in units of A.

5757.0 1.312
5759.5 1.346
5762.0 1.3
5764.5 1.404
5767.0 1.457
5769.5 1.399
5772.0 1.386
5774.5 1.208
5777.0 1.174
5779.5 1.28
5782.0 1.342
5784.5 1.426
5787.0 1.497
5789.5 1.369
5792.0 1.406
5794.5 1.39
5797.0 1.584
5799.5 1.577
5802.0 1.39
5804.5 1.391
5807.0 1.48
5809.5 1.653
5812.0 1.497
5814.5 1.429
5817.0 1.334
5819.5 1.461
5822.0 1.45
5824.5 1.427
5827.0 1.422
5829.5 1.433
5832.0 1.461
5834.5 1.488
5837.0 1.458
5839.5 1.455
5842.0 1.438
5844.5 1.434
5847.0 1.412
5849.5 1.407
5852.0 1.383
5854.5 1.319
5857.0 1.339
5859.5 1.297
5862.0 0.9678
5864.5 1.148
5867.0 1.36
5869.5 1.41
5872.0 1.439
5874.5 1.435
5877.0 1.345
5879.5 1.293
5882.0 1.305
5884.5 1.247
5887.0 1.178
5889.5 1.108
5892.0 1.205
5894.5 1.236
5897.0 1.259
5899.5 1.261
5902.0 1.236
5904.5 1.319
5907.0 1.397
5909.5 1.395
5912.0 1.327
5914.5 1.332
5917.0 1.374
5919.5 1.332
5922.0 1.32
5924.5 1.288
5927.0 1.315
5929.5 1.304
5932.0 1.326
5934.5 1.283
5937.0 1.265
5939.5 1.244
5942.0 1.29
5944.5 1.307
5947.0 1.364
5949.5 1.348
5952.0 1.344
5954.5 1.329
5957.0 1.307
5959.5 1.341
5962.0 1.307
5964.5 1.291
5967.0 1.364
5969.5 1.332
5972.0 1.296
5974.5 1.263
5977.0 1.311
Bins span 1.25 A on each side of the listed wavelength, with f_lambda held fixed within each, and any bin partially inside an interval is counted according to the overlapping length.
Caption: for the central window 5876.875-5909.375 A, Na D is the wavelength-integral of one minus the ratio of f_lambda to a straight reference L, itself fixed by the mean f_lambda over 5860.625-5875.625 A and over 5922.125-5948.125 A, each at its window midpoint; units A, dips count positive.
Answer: 0.8 A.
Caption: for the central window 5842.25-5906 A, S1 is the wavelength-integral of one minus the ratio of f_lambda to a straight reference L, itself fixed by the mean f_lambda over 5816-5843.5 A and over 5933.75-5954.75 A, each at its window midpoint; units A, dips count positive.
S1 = 4.3 A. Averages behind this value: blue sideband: 1.44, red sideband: 1.31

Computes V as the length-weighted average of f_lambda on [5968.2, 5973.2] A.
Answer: 1.31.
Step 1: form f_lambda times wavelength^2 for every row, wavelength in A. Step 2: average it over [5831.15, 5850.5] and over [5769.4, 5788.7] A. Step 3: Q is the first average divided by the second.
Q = 1.1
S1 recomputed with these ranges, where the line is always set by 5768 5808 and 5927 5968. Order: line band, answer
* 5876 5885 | 0.3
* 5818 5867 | -0.4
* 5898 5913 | 0.1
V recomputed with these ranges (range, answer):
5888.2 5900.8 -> 1.21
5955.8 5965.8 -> 1.31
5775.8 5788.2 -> 1.34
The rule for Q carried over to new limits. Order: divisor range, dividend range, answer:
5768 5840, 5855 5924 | 0.93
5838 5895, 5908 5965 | 1.03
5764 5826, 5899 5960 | 0.97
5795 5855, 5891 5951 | 0.93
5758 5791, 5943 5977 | 1.04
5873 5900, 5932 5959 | 1.06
